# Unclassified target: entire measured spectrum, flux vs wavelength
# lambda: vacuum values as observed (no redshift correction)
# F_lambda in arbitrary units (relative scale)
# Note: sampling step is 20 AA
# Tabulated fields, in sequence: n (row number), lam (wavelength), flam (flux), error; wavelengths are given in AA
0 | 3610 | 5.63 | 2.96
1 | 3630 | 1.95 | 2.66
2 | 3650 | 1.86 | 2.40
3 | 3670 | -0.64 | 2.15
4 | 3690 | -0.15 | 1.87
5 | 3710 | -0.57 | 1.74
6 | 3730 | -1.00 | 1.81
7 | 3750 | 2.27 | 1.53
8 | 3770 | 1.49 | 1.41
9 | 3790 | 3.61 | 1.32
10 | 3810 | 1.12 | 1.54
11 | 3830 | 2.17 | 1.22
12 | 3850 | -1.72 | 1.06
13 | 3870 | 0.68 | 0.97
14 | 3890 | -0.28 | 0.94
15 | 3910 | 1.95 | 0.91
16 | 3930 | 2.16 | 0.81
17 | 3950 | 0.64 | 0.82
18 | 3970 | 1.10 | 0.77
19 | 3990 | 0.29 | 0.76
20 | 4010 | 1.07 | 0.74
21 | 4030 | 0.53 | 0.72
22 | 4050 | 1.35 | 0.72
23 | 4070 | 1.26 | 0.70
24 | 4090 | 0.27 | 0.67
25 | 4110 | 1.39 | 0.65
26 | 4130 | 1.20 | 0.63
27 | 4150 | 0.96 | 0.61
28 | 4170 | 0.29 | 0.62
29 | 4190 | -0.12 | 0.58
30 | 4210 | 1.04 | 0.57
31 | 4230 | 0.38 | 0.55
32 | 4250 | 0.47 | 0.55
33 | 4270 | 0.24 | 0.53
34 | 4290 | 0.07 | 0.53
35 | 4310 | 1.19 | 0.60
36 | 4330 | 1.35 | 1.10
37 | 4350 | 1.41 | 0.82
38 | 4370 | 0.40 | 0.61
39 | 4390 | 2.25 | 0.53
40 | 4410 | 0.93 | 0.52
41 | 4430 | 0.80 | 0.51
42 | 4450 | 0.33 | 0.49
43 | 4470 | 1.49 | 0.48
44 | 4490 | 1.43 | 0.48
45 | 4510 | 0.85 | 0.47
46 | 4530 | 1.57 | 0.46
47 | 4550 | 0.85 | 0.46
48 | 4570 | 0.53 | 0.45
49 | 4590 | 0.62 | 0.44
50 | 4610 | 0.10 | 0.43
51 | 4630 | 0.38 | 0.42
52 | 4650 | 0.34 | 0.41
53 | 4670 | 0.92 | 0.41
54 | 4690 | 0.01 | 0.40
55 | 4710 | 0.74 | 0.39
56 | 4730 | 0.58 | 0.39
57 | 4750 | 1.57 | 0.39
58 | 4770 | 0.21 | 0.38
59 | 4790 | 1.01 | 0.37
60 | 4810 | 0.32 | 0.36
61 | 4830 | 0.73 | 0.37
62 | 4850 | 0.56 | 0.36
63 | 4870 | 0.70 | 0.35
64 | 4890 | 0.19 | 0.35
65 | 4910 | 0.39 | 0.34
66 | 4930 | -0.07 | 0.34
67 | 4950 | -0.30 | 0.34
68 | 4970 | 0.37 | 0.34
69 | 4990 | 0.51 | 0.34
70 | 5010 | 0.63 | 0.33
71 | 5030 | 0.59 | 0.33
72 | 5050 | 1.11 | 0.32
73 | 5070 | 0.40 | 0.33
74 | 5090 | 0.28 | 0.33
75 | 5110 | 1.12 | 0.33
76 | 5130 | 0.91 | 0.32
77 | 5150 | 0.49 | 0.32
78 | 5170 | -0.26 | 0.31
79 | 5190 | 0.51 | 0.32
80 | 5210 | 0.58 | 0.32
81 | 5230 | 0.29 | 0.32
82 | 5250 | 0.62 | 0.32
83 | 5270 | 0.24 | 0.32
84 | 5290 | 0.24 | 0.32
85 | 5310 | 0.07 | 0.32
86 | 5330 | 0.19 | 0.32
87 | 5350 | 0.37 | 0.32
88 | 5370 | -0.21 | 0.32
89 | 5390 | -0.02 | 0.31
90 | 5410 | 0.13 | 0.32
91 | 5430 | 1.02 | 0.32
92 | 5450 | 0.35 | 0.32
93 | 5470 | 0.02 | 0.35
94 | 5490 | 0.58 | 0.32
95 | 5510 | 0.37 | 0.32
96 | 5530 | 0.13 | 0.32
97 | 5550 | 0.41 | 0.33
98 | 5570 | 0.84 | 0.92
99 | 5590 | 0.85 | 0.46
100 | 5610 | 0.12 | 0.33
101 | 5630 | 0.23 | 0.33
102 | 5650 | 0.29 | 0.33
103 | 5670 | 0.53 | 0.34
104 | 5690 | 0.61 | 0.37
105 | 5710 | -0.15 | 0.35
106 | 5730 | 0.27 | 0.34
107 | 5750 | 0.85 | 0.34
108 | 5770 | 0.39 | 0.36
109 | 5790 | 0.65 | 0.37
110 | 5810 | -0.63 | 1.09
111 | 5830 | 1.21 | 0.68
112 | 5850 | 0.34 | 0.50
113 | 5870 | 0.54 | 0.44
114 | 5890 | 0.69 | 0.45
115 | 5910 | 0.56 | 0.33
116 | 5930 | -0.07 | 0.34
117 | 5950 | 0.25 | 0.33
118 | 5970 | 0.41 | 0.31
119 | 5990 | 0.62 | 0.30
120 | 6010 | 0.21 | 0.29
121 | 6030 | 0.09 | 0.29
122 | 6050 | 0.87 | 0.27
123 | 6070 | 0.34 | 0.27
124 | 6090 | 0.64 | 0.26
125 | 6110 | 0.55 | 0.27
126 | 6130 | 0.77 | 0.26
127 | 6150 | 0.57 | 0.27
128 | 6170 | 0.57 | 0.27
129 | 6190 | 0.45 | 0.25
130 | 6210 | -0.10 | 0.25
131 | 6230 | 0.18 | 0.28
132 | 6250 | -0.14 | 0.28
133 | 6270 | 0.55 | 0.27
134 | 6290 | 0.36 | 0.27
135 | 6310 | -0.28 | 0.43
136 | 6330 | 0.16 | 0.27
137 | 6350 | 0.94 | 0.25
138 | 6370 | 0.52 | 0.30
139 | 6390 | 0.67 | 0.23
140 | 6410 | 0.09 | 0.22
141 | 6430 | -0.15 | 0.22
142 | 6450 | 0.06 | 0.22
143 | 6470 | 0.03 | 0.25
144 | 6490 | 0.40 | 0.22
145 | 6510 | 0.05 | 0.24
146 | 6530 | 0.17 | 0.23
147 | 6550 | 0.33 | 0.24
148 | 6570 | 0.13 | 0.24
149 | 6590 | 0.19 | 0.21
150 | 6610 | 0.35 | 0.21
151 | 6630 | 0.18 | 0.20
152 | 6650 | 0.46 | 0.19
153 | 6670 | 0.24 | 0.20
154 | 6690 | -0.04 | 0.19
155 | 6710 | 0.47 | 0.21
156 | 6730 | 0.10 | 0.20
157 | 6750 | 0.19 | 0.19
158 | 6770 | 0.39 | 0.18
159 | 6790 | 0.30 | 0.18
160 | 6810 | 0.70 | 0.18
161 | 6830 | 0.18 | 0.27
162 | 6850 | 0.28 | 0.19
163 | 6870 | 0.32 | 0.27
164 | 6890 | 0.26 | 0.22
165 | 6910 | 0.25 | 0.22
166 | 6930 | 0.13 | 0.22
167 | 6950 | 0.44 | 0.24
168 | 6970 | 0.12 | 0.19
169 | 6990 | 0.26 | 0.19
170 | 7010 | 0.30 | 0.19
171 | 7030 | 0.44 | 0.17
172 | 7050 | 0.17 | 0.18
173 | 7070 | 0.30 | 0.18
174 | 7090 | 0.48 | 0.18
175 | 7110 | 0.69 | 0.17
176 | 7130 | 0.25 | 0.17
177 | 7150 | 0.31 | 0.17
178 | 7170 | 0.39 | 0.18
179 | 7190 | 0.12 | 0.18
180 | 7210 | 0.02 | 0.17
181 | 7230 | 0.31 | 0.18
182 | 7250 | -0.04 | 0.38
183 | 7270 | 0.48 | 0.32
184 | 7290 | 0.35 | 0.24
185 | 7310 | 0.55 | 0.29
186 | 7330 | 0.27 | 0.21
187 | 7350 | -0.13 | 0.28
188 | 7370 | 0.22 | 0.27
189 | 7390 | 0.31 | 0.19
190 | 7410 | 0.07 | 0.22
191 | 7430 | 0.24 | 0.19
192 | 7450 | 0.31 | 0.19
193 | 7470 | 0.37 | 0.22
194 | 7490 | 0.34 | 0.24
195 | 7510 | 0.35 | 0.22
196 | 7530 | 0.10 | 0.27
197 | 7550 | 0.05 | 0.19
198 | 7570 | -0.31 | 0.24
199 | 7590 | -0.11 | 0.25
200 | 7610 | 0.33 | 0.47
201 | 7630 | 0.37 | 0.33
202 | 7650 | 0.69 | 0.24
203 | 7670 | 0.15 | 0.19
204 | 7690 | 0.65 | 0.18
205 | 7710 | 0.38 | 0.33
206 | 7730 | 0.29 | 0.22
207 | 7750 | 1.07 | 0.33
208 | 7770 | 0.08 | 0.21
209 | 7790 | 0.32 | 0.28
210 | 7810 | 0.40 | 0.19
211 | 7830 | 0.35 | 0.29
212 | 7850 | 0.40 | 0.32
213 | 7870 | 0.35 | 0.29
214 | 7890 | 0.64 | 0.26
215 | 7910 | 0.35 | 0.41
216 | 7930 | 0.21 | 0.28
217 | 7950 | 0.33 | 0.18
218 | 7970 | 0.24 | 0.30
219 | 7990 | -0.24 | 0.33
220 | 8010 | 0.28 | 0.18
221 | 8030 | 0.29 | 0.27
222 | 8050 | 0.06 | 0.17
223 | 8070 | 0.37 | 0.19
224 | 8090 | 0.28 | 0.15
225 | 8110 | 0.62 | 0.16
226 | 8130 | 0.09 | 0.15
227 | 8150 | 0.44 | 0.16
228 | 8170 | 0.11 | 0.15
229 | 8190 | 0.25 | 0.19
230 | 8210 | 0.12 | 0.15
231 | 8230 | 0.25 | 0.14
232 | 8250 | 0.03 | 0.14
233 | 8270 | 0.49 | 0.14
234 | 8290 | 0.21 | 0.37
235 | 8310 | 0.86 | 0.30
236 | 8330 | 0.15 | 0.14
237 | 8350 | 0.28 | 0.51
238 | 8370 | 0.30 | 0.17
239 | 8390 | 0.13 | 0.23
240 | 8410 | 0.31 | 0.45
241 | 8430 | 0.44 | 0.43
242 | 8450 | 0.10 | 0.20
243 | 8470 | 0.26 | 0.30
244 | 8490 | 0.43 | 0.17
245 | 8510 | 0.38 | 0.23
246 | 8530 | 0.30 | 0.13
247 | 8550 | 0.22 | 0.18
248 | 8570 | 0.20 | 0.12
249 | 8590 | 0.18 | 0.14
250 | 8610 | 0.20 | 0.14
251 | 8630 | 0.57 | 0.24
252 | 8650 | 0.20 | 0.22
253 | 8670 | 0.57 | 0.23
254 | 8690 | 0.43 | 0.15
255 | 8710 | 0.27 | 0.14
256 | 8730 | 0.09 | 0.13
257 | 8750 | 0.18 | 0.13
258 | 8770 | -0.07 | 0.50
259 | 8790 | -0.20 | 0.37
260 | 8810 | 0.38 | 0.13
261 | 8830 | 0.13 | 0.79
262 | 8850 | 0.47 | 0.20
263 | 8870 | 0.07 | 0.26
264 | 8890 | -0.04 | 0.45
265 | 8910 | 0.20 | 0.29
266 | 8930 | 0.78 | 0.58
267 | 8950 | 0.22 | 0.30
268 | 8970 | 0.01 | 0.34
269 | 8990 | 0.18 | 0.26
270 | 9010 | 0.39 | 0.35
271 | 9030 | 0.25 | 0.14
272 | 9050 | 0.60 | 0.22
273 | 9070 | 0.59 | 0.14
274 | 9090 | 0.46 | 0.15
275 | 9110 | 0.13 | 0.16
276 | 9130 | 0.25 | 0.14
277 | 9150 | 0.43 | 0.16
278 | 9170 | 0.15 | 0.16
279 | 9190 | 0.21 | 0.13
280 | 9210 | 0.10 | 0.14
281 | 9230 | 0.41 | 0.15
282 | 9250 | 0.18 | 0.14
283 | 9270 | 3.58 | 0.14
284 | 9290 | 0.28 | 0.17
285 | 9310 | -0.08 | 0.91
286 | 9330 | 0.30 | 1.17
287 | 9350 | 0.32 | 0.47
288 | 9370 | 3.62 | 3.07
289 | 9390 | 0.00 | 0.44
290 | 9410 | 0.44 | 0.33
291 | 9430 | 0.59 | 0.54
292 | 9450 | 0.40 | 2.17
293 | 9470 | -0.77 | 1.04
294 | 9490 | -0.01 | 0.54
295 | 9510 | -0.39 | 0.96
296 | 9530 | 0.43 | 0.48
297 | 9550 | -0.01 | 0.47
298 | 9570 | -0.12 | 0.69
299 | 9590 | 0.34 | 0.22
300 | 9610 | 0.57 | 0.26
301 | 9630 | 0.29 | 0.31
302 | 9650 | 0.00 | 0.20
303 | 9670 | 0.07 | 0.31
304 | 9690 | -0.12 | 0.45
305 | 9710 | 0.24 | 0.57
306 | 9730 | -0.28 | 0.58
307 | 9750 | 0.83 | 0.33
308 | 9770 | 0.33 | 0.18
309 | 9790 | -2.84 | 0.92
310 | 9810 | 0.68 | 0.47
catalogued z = 1.49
